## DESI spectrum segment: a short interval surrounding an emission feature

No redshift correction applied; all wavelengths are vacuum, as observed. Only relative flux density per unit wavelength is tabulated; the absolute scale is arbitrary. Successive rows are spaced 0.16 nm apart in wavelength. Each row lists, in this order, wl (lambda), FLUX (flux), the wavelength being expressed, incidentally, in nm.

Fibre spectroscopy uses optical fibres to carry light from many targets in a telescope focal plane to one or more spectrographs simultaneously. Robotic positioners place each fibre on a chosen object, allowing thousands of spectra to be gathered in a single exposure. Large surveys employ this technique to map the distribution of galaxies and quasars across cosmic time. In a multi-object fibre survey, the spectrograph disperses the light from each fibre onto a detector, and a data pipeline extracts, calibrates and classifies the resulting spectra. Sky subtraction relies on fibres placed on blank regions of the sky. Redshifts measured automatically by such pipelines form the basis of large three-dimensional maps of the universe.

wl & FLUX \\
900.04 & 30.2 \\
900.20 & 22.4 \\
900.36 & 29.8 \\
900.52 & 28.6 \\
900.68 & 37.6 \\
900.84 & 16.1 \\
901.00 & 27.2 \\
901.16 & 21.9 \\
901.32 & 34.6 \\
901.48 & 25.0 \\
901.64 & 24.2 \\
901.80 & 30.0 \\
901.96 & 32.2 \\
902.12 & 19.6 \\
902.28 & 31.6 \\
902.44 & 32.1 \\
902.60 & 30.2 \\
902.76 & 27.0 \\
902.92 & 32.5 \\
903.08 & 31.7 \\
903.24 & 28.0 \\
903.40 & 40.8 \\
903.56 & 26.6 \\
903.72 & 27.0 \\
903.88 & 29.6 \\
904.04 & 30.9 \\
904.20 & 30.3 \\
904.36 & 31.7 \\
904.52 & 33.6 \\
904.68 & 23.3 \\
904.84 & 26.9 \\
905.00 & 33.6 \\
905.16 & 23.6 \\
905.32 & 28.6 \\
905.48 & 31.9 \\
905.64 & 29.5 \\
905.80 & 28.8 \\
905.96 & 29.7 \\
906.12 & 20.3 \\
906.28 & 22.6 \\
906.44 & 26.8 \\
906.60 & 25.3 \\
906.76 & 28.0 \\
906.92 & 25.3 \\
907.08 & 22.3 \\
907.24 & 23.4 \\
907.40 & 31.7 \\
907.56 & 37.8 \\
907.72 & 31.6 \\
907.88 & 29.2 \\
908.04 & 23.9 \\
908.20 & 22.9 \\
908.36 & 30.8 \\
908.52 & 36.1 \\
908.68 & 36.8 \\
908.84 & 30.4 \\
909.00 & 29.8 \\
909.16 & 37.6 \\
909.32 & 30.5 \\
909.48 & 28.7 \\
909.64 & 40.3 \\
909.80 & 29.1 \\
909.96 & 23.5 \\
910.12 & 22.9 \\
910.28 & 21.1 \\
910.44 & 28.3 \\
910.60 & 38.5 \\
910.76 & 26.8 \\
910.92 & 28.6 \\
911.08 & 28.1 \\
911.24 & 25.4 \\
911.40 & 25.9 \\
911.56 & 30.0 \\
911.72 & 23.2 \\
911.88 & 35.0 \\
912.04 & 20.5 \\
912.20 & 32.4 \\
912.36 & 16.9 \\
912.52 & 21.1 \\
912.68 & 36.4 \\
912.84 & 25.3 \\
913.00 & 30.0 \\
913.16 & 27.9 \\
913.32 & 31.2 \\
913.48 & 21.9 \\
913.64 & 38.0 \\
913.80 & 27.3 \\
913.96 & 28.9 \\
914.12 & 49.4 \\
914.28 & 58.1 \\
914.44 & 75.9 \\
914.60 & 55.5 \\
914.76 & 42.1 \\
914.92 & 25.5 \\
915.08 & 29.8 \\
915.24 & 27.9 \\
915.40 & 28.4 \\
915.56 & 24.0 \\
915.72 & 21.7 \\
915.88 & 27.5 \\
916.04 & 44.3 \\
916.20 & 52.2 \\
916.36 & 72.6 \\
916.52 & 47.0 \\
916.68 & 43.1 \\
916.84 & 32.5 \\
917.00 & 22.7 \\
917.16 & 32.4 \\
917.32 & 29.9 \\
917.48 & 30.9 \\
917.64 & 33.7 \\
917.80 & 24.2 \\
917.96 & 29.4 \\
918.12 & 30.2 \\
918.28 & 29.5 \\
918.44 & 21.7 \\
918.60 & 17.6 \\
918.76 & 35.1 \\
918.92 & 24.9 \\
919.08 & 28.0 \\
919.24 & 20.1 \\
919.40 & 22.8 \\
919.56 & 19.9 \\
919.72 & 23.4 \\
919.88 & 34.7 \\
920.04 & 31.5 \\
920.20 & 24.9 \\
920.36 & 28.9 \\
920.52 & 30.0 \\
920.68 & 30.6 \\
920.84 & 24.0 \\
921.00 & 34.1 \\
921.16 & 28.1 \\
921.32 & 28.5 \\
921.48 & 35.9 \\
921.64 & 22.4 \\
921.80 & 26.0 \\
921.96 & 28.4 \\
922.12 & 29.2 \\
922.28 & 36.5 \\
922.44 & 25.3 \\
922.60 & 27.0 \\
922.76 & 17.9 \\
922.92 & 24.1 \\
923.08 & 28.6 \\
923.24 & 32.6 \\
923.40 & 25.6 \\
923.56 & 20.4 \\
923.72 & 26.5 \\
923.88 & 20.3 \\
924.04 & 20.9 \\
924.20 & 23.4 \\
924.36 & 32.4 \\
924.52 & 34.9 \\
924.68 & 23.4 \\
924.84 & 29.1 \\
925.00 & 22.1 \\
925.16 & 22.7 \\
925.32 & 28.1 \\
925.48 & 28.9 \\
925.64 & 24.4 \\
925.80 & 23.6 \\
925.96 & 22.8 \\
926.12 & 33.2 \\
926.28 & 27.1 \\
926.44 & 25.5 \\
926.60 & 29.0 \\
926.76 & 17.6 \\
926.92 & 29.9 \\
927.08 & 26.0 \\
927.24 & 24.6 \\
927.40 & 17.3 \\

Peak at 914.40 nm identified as [S II]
